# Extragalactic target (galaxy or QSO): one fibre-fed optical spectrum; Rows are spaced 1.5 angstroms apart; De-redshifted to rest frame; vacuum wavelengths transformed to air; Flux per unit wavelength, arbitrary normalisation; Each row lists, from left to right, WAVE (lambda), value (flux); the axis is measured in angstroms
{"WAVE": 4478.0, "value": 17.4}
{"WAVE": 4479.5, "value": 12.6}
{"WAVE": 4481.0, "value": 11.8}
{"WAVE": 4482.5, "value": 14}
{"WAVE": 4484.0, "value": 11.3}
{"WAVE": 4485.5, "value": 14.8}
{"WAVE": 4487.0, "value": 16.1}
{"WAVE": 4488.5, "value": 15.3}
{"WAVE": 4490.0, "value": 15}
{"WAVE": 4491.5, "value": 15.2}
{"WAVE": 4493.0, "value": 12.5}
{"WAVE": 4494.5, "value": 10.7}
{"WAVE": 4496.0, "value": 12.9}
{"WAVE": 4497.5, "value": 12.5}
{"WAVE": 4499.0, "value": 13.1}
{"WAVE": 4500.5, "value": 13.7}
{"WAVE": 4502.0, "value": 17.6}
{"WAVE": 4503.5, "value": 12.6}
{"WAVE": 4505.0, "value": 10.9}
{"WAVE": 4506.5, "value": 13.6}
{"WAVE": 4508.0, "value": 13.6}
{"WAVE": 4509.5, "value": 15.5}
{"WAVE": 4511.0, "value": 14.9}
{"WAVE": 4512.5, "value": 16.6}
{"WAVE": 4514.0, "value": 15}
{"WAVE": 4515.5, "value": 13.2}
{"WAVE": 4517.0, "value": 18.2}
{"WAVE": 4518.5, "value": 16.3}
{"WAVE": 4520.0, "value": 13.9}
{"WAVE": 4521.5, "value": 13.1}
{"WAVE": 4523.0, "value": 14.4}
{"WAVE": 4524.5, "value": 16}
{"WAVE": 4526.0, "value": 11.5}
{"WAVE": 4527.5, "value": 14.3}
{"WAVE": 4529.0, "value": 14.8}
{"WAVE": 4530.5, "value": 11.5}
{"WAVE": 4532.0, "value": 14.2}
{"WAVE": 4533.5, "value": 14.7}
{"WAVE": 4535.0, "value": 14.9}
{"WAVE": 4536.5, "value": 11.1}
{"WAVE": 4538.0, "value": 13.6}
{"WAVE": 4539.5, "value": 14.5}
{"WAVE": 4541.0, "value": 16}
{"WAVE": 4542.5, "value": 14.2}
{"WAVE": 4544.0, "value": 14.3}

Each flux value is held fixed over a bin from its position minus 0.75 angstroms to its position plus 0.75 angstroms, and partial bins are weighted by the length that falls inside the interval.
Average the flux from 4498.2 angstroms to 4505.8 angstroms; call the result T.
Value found 13.6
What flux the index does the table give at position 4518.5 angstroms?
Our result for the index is 16.3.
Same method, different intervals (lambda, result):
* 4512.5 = 16.6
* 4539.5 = 14.5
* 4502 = 17.6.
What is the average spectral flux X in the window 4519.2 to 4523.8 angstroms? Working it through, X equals 13.9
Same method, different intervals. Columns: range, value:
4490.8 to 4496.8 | 12.8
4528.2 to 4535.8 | 14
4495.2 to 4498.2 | 12.7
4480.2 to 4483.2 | 12.9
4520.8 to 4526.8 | 13.8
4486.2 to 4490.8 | 15.5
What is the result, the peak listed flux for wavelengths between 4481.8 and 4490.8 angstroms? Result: 16.1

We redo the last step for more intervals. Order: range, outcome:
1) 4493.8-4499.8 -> 13.1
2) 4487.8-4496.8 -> 15.3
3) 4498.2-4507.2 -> 17.6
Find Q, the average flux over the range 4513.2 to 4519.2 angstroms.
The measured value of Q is 15.7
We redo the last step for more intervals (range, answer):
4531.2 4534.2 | 14.4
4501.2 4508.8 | 13.7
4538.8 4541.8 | 15.2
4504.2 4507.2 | 12.2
